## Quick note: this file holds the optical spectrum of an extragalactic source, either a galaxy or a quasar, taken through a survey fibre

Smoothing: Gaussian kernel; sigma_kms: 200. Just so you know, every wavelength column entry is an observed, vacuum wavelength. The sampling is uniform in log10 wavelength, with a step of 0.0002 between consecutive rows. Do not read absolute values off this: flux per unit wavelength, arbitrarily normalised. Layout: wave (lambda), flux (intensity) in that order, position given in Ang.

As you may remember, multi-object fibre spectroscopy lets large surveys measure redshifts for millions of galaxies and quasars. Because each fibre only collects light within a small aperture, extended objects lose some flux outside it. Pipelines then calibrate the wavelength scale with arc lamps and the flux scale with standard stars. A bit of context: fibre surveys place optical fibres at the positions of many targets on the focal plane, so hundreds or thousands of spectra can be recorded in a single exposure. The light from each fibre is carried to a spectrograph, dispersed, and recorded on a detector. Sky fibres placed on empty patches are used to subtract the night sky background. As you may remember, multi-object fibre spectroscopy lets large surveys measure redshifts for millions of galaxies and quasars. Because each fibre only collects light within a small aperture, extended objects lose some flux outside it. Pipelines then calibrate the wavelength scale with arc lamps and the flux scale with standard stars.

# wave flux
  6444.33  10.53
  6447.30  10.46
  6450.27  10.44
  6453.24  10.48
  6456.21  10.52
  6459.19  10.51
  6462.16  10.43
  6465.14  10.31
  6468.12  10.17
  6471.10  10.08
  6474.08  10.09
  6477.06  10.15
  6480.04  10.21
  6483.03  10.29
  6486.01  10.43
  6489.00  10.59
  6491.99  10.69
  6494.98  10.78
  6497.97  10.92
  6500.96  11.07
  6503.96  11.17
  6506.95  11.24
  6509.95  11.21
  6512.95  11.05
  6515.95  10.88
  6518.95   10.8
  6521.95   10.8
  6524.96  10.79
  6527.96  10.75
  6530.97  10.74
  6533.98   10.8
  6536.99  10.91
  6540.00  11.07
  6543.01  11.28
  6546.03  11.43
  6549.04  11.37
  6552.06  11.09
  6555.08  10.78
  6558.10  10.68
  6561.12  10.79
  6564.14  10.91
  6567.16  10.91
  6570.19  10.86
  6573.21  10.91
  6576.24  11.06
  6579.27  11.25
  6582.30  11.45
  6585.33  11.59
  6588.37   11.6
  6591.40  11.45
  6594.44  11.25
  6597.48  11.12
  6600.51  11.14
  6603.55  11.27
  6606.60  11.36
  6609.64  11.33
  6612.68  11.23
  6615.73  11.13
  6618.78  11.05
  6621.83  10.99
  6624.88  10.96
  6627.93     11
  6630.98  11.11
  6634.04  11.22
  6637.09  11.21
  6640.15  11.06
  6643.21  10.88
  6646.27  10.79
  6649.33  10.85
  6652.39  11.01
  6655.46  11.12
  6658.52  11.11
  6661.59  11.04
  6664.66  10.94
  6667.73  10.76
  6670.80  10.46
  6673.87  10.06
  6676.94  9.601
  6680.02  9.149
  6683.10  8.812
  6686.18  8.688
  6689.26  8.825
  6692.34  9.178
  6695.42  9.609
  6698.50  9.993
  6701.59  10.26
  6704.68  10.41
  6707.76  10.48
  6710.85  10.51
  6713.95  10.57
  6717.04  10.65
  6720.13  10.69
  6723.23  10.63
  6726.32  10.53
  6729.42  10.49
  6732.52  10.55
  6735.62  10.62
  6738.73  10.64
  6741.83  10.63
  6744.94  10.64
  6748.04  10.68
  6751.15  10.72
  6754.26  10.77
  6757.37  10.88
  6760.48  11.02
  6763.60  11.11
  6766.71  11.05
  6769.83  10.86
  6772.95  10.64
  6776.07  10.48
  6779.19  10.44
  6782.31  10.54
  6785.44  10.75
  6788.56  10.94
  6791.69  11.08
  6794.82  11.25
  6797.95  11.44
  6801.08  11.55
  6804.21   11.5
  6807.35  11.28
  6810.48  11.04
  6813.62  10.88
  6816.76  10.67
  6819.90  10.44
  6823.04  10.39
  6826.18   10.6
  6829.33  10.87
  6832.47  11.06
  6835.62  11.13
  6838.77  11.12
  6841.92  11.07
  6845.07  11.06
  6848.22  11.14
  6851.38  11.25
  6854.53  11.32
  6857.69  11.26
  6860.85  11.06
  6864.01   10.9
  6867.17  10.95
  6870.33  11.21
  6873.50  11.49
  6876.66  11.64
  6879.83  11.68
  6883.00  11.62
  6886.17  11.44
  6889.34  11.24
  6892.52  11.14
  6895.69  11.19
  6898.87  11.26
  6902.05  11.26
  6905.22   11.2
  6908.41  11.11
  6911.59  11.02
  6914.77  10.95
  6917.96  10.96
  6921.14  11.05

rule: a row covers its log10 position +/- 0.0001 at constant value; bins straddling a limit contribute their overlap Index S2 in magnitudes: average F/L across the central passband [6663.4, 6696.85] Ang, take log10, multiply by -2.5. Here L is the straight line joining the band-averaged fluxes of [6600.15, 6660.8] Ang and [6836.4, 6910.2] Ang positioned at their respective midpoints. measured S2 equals 0.16 mag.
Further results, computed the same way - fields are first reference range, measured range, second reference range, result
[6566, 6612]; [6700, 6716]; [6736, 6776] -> 0.05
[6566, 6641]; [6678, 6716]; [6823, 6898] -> 0.15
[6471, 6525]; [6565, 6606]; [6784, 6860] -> -0.04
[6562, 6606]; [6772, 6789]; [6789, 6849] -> 0.04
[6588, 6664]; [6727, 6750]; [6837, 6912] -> 0.06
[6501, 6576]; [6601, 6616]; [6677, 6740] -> -0.07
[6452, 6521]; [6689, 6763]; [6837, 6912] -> 0.06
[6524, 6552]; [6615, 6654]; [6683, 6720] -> -0.07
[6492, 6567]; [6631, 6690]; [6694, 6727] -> 0.01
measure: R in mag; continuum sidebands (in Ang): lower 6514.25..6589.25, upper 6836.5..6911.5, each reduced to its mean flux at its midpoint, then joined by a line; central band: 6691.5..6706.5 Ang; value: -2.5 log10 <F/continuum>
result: 0.12 mag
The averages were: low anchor 11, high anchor 11.2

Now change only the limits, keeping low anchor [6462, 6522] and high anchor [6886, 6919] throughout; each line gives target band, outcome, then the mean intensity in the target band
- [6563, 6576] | -0.02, 10.9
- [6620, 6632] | -0.02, 11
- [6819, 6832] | 0.04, 10.6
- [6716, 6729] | 0.03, 10.6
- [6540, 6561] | -0.04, 11.1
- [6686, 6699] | 0.18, 9.27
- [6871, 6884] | -0.04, 11.6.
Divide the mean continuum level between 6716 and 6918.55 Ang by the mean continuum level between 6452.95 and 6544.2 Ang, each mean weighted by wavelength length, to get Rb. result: 1.0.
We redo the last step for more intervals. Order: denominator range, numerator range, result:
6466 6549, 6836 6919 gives 1.04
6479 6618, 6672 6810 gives 0.95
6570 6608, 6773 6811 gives 0.98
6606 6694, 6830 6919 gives 1.06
